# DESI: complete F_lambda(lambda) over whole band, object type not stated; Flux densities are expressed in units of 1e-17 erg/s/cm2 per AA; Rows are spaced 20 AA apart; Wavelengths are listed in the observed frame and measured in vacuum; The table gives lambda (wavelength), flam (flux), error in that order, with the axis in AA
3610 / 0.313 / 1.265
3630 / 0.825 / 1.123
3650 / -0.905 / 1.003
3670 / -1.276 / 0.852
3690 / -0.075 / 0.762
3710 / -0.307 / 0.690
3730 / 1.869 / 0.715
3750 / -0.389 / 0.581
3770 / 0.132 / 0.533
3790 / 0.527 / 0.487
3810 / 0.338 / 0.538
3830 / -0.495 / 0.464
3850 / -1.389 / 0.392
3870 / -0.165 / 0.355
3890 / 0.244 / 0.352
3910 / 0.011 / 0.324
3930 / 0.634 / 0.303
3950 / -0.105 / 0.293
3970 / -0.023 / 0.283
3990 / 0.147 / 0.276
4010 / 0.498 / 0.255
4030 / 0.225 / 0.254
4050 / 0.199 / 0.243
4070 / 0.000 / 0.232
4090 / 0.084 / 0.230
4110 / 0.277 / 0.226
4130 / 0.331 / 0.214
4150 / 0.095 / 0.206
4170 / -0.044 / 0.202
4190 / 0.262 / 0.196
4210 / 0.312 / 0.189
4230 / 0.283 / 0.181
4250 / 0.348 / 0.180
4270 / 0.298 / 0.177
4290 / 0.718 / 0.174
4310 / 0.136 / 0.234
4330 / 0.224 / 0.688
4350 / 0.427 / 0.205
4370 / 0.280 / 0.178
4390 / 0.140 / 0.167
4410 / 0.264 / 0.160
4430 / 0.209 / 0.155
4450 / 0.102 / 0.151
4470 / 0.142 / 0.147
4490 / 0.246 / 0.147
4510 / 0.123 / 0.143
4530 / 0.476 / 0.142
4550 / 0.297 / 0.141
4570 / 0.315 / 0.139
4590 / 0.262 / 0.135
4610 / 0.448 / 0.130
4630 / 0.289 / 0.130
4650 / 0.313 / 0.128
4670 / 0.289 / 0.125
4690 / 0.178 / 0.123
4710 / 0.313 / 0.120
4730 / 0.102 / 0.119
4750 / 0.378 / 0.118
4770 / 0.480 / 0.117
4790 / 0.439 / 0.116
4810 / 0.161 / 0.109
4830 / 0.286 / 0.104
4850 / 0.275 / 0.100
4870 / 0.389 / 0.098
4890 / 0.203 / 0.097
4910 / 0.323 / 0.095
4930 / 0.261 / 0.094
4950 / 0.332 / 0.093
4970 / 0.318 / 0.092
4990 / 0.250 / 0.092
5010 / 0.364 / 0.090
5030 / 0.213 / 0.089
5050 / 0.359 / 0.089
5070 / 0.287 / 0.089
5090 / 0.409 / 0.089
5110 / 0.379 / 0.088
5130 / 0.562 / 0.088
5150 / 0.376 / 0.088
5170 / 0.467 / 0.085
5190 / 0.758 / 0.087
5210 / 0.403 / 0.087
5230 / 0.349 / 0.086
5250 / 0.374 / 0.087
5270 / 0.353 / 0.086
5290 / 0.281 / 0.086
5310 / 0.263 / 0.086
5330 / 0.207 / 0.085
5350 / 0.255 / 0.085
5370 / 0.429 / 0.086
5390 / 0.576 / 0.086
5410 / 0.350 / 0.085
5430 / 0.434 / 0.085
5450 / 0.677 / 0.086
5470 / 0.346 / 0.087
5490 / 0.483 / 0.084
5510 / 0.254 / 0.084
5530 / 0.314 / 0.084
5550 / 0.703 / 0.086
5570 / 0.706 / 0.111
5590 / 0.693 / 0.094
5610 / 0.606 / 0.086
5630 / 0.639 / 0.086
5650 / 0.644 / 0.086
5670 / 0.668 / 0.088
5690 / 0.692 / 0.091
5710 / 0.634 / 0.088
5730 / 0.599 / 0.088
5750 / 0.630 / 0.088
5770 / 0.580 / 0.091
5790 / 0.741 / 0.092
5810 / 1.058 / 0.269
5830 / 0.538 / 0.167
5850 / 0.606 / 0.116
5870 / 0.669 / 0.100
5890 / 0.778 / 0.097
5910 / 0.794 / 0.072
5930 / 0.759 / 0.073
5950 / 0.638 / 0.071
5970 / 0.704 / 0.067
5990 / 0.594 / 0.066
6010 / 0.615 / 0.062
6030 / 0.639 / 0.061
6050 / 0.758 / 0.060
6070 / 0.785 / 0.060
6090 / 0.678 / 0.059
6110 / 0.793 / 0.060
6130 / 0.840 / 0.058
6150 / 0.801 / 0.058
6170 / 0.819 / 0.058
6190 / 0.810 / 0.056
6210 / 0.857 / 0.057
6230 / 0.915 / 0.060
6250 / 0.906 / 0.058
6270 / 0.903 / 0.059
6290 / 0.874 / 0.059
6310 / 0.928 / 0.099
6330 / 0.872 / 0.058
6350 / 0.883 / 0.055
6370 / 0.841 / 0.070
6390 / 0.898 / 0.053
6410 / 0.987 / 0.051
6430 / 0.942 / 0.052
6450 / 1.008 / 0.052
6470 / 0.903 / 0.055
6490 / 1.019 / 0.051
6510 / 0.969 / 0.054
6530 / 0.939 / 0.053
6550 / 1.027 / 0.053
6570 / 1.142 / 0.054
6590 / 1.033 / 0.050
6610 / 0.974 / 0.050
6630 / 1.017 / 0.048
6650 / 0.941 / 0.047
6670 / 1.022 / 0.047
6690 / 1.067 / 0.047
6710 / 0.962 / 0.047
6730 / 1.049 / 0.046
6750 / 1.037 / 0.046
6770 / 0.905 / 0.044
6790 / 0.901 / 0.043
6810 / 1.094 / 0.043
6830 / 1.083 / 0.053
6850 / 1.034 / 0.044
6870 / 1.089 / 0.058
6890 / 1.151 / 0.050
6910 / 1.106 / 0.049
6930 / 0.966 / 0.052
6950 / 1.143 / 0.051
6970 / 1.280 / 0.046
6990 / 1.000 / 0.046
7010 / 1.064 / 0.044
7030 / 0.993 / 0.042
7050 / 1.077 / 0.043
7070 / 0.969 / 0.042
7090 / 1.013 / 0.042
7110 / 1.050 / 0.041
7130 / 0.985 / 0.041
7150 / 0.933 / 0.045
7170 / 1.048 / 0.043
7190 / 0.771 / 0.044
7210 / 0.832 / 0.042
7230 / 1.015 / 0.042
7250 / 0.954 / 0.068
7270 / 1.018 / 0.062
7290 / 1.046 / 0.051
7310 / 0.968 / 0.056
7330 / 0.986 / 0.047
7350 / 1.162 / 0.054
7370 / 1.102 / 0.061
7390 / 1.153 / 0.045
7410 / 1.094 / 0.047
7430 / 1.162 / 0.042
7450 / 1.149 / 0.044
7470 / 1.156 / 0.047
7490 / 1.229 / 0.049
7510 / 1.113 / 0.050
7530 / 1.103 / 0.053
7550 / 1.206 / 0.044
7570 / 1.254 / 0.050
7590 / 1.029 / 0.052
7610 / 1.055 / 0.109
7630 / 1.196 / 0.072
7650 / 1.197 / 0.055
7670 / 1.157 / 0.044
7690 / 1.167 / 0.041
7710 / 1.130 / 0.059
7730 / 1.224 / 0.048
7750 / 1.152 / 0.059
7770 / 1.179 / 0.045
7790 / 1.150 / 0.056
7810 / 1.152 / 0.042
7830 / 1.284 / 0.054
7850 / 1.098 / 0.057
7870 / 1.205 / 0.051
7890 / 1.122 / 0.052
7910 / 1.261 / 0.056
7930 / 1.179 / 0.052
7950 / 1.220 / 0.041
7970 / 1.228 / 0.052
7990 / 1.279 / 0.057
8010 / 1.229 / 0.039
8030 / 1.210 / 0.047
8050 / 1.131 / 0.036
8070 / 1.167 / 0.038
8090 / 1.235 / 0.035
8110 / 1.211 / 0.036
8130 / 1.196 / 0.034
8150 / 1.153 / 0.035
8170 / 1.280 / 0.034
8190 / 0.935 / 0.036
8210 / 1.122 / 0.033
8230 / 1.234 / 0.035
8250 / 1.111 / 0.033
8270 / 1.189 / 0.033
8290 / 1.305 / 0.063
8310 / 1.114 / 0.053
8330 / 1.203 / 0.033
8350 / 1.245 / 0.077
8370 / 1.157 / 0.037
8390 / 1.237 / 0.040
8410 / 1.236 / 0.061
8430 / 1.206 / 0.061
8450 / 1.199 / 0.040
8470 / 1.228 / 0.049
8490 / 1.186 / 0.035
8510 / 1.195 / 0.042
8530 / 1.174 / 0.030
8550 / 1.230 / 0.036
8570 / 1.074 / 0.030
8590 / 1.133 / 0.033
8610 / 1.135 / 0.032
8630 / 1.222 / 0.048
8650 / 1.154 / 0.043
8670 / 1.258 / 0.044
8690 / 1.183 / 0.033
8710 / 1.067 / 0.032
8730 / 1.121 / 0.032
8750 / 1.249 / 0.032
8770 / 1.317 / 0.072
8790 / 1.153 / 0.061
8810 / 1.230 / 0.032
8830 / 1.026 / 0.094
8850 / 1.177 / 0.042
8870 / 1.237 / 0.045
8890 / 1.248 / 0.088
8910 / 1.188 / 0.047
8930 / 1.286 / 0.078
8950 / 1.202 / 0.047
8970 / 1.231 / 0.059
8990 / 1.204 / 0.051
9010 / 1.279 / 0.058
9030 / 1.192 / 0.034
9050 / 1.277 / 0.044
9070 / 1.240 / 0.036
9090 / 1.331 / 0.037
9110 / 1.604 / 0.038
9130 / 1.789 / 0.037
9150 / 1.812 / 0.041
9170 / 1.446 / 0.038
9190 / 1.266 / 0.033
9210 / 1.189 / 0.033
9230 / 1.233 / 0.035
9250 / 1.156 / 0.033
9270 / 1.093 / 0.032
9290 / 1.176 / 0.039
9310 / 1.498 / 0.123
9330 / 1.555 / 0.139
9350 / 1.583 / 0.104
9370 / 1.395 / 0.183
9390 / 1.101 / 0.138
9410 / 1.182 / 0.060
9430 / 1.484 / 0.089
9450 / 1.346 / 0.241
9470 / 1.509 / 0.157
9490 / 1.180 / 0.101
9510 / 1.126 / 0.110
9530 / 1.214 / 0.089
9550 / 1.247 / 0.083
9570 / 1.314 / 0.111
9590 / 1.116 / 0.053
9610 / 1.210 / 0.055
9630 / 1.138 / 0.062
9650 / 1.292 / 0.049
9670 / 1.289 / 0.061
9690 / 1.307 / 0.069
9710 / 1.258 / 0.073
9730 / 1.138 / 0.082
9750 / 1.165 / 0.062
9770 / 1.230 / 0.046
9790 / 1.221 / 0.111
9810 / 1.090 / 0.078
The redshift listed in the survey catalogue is 0.39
